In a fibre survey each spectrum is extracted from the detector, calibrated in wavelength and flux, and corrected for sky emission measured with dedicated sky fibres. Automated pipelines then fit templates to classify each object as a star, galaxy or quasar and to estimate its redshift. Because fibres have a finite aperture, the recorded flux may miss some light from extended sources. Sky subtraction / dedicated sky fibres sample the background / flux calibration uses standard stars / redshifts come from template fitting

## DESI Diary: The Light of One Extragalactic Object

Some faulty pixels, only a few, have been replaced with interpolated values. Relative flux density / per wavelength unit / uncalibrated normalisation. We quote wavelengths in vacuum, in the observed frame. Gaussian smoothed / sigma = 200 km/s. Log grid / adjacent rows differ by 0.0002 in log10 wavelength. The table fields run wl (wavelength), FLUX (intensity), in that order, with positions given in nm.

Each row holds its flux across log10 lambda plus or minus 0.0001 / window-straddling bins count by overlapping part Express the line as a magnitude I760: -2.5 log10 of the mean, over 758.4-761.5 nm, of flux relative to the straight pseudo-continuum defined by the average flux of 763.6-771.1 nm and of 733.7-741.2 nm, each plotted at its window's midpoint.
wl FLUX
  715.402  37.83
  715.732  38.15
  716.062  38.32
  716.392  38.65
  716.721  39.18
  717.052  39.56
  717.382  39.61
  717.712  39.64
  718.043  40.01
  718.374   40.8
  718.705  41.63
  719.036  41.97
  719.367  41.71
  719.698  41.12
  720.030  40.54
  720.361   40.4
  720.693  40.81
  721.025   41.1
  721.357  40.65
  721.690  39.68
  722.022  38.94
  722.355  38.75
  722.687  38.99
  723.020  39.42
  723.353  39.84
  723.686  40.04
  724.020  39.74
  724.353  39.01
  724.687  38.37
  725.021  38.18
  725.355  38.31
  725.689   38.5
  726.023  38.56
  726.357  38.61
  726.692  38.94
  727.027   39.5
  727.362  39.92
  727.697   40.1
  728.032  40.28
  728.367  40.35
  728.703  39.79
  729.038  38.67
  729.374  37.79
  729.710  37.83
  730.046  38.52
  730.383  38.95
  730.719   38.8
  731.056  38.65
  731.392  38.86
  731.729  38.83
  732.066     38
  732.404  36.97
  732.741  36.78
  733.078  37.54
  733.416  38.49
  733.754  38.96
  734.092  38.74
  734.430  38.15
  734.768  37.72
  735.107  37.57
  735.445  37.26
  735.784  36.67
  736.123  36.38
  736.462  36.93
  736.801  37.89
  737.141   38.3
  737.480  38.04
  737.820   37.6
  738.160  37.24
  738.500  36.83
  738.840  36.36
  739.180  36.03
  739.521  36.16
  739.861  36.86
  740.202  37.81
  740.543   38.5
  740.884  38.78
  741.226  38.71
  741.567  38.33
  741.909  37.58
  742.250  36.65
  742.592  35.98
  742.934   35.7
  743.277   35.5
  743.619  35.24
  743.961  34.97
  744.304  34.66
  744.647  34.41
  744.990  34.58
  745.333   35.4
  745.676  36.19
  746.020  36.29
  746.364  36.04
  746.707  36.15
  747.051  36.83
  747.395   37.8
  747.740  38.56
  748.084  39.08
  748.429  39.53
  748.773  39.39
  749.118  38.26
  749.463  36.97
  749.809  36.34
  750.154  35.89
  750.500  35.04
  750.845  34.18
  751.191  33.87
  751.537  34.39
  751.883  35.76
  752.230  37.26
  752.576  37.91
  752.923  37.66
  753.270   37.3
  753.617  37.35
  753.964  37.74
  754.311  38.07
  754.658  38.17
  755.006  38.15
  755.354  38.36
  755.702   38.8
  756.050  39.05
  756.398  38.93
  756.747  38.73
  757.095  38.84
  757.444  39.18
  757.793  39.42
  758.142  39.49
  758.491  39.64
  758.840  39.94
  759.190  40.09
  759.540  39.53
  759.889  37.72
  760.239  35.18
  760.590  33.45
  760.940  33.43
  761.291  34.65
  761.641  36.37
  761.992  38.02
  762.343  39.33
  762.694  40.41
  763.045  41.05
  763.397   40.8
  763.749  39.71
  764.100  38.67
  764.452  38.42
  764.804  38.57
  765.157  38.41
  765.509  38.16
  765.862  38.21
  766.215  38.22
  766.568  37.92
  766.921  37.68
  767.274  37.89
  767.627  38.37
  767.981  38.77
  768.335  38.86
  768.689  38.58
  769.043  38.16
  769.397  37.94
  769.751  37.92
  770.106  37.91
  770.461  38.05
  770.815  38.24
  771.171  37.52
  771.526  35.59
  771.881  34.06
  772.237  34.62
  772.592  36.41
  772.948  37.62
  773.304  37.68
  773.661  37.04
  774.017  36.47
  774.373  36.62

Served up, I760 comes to 0.03 mag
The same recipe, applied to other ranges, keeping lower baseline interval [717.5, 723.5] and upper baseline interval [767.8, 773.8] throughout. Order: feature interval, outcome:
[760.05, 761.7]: 0.10 mag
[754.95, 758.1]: -0.02 mag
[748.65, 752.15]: 0.08 mag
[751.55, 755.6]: 0.02 mag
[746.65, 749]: 0.01 mag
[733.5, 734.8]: 0.03 mag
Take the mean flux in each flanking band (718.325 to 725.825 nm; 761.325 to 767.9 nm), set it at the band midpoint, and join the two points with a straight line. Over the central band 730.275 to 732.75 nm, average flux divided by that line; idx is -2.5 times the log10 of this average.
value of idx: 0.04 mag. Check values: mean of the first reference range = 39.9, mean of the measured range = 38.3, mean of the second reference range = 38.6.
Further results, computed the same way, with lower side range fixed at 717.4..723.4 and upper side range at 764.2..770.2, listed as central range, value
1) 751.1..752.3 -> 0.108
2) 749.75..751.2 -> 0.114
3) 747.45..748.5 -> 0.007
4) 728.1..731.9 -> 0.029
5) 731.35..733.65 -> 0.053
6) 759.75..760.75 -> 0.094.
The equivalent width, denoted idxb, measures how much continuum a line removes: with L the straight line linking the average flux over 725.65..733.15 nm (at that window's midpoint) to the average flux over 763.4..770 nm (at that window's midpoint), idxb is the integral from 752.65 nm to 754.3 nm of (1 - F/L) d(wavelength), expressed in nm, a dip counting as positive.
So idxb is 0.040 nm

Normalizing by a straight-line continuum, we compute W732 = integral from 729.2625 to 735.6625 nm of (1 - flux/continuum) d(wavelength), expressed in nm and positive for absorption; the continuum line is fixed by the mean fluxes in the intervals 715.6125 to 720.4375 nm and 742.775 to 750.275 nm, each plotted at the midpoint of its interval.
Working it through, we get 0.03 nm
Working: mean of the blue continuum 40.1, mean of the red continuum 36.5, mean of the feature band 38.1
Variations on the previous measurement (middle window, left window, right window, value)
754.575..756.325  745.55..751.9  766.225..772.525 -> -0.08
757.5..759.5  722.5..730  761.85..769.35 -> -0.04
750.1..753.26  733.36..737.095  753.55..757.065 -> 0.20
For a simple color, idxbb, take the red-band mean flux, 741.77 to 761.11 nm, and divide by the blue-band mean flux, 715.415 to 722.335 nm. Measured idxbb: 0.93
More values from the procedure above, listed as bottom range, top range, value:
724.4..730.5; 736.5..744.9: 0.95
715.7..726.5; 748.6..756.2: 0.93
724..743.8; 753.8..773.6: 1.00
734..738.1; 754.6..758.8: 1.04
